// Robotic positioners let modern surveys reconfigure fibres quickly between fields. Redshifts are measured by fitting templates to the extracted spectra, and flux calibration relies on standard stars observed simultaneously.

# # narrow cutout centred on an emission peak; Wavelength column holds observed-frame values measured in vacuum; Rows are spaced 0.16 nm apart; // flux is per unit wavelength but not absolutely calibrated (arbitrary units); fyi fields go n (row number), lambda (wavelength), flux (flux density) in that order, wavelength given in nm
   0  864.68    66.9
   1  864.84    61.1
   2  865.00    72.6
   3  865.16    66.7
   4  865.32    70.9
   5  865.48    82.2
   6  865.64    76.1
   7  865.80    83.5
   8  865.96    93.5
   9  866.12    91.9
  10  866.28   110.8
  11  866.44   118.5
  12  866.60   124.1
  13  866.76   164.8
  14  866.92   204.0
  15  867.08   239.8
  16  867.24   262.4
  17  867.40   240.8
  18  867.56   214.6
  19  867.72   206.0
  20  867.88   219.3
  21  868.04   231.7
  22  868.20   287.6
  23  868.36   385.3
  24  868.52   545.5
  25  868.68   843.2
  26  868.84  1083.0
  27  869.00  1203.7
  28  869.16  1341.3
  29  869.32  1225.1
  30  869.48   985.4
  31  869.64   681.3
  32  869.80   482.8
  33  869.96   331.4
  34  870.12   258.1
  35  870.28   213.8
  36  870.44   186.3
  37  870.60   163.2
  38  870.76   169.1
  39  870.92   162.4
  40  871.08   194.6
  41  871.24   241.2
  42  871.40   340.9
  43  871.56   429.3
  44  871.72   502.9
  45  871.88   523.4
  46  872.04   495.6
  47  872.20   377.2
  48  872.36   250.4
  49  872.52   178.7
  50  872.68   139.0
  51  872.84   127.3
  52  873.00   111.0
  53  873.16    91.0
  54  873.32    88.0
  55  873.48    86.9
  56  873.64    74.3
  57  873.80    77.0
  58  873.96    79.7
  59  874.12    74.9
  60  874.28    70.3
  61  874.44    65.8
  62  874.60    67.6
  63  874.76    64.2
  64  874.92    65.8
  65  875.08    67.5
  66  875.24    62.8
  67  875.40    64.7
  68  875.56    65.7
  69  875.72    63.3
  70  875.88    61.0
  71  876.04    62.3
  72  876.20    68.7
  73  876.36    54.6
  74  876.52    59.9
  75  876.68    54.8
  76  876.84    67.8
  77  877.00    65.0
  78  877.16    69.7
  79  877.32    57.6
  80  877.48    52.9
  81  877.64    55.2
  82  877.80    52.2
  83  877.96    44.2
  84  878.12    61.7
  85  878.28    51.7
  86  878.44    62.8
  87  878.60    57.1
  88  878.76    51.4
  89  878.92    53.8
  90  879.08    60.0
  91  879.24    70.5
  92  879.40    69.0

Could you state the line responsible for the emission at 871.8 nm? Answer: [N II] 6583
